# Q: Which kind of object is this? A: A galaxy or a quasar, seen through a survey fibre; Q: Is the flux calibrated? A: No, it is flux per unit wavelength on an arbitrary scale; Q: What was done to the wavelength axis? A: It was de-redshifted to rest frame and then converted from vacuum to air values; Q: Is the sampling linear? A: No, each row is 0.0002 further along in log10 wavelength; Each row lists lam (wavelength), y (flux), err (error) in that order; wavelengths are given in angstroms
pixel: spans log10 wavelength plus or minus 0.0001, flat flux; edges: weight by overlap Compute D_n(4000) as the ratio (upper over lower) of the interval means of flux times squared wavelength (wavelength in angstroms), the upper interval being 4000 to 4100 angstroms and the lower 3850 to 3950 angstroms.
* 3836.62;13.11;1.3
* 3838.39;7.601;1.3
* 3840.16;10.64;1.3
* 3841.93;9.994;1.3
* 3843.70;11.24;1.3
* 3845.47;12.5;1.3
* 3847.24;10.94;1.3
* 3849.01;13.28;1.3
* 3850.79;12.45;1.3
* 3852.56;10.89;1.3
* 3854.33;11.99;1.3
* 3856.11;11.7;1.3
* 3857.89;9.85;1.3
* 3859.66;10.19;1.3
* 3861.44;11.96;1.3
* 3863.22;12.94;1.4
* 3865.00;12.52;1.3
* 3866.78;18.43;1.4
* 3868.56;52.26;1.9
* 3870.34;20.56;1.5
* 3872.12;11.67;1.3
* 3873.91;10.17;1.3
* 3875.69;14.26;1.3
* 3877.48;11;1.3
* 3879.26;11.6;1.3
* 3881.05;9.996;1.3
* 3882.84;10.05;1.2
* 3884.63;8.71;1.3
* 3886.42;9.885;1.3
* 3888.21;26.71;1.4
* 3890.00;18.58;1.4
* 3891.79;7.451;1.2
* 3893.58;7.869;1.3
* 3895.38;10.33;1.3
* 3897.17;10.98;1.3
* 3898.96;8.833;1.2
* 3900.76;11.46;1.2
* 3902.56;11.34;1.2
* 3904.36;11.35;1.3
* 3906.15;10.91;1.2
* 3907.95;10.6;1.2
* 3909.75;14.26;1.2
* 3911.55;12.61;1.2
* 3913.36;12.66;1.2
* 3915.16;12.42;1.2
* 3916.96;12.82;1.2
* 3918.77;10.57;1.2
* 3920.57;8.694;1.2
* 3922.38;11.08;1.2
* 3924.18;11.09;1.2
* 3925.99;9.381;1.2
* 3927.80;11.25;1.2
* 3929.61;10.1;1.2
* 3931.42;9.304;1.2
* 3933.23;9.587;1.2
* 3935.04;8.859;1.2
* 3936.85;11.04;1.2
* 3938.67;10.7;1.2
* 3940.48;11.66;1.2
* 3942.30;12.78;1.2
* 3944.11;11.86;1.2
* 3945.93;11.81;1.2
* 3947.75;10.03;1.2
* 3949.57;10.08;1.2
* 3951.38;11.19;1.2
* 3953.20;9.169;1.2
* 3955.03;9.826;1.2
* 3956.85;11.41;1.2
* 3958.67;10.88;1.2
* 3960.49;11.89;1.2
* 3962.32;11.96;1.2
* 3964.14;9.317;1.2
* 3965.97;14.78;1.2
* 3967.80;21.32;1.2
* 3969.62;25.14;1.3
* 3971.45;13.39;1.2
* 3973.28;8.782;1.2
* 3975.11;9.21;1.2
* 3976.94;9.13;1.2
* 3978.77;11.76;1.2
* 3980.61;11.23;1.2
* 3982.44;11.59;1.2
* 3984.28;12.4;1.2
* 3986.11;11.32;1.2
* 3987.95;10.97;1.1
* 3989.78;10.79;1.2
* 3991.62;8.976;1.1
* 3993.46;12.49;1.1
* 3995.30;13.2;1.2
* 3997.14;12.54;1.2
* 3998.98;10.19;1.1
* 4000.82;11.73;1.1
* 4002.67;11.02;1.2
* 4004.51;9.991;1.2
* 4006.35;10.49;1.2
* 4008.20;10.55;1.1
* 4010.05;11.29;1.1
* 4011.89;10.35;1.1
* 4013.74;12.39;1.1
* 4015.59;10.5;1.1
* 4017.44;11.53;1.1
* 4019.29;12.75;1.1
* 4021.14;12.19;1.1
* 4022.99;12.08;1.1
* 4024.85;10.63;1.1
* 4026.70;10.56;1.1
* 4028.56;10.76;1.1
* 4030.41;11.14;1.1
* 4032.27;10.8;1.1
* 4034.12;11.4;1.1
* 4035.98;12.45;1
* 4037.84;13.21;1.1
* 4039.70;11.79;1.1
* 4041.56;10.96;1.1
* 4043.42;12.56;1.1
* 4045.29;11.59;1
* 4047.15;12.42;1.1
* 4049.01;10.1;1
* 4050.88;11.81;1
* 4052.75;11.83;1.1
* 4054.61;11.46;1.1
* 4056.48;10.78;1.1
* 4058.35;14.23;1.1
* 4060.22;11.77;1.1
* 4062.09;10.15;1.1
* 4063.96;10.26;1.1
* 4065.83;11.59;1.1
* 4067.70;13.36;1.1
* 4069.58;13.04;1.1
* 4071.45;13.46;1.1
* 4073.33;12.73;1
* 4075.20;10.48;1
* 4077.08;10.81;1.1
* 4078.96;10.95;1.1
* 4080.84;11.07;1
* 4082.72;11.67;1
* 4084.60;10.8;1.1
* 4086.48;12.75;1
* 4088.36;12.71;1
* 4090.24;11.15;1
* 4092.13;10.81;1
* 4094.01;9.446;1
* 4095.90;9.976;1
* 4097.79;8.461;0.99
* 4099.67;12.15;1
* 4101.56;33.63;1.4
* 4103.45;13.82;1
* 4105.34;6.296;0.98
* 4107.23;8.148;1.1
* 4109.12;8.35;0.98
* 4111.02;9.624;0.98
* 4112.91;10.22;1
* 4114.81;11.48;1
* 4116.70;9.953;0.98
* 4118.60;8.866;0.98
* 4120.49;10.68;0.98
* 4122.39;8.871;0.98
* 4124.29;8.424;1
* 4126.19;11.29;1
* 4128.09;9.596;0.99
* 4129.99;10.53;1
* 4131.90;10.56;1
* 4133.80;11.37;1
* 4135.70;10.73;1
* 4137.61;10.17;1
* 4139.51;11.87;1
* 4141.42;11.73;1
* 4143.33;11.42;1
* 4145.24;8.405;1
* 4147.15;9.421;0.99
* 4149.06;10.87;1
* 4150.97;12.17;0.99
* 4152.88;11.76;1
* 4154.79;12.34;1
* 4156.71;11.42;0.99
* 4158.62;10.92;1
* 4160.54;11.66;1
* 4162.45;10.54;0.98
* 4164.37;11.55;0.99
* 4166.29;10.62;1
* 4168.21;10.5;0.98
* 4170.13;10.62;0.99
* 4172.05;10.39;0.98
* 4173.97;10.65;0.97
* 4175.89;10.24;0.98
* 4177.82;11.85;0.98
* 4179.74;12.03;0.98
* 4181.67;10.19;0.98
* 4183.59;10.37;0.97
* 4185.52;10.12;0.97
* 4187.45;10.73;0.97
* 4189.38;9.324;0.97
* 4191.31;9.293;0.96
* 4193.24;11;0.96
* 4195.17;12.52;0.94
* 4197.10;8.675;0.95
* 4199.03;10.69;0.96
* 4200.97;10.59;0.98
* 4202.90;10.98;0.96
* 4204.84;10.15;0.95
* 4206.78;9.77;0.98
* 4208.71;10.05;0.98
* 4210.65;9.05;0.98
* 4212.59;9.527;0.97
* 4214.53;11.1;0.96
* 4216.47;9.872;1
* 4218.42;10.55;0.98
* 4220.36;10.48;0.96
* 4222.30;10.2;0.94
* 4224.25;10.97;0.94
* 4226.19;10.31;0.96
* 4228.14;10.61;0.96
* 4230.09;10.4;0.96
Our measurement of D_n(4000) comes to 1.00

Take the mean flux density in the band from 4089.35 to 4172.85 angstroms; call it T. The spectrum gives 11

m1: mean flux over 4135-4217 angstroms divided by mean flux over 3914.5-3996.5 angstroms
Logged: 0.93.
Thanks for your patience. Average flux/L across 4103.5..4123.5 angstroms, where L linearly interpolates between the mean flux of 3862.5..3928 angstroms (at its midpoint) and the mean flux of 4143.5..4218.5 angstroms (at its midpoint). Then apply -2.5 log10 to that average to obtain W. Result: 0.18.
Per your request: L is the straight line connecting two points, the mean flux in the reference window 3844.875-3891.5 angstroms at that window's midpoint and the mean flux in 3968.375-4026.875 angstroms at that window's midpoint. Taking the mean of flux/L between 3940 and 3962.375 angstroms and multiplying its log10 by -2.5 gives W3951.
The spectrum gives 0.143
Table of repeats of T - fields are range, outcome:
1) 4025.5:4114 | 11.7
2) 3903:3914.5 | 12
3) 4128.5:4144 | 11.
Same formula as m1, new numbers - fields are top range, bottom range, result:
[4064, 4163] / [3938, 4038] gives 0.96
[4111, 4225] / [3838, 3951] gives 0.86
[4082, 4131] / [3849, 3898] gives 0.80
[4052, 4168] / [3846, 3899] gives 0.82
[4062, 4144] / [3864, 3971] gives 0.89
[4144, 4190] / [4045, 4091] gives 0.92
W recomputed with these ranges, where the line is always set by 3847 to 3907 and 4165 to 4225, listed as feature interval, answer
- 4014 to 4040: 0.037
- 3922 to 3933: 0.245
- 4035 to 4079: -0.013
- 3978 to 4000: 0.079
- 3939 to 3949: 0.109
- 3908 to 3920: 0.060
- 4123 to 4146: 0.049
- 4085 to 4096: 0.017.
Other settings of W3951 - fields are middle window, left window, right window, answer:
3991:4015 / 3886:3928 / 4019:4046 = 0.047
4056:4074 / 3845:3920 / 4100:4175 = -0.047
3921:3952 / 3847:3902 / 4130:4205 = 0.212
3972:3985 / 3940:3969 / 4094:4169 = 0.120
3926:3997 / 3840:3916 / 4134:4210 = 0.071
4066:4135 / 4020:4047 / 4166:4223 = -0.019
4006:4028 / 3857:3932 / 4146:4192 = 0.060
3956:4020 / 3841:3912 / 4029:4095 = 0.028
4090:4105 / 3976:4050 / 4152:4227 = -0.224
